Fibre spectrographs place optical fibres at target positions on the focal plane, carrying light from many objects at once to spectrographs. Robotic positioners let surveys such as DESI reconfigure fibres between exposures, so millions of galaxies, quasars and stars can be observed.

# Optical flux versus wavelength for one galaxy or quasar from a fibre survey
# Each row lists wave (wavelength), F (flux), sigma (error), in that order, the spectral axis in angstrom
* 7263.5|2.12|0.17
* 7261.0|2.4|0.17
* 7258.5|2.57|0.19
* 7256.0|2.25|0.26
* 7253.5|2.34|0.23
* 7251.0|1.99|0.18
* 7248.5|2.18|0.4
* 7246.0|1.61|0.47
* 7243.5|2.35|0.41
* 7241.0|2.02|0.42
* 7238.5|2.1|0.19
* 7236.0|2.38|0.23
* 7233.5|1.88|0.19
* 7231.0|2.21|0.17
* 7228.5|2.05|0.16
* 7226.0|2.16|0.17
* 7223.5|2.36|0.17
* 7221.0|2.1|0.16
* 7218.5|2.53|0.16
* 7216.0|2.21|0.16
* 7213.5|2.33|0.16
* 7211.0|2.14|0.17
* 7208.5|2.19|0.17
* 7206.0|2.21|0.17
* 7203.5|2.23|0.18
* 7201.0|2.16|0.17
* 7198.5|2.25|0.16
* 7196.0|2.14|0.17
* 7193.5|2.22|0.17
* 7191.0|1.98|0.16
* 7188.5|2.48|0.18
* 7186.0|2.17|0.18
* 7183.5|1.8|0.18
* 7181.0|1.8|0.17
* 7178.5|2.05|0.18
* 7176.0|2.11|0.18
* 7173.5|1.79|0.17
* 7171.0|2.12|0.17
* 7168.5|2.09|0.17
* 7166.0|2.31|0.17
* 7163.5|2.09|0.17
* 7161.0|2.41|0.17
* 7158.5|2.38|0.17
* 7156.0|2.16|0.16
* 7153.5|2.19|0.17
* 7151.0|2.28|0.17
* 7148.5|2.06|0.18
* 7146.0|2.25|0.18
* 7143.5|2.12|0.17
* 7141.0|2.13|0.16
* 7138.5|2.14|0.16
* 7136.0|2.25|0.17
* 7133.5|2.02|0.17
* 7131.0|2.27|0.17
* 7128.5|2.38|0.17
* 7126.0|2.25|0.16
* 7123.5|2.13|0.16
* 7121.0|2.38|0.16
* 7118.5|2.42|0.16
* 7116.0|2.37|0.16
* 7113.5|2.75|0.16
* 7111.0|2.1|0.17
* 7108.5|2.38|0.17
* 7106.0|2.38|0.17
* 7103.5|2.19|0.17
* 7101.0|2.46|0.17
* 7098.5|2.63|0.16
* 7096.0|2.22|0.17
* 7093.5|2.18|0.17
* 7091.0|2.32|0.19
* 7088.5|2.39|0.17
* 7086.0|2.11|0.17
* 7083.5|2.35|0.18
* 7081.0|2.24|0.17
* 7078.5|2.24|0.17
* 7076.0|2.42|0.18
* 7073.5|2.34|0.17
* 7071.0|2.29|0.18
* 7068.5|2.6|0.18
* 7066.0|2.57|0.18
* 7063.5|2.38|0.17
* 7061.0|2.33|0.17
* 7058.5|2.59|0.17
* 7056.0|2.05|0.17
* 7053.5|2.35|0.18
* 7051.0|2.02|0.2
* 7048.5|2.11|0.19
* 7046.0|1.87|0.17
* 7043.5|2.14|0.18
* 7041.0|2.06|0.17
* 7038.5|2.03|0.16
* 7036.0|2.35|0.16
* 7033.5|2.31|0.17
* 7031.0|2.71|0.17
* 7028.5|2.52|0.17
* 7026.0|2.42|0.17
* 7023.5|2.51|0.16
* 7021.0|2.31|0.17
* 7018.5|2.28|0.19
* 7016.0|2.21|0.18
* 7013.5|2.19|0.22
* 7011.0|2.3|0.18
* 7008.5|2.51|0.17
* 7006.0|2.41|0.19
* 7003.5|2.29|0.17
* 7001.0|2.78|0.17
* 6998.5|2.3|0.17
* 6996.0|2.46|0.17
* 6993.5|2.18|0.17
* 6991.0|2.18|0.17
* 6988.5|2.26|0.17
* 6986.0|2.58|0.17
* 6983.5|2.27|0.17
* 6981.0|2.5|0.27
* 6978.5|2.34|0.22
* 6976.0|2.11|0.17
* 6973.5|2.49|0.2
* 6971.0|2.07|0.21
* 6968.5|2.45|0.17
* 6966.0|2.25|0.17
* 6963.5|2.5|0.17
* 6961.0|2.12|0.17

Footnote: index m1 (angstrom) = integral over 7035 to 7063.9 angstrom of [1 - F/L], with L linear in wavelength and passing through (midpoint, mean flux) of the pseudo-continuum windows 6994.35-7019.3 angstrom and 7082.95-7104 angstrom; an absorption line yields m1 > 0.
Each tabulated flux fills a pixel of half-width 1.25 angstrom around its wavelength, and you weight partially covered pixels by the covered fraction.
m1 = 2.0 angstrom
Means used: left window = 2.37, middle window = 2.18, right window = 2.32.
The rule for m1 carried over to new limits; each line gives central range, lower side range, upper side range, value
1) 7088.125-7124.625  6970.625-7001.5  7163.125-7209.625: -2.4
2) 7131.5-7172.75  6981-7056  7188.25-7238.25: 0.9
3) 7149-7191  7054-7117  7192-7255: 2.1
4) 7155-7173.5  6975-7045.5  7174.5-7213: -0.3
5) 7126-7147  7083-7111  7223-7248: 0.6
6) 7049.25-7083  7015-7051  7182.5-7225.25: -1.2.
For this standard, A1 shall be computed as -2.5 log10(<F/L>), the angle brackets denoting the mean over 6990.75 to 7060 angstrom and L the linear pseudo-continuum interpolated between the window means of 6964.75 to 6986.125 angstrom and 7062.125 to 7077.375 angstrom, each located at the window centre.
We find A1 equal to 0.04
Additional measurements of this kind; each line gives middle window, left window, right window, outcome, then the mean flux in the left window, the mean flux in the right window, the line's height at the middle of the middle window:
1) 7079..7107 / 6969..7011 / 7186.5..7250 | -0.02 mag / 2.36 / 2.18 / 2.28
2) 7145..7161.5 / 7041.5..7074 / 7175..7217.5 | -0.03 mag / 2.27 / 2.15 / 2.19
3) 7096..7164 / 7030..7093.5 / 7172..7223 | -0.03 mag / 2.28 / 2.15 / 2.21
